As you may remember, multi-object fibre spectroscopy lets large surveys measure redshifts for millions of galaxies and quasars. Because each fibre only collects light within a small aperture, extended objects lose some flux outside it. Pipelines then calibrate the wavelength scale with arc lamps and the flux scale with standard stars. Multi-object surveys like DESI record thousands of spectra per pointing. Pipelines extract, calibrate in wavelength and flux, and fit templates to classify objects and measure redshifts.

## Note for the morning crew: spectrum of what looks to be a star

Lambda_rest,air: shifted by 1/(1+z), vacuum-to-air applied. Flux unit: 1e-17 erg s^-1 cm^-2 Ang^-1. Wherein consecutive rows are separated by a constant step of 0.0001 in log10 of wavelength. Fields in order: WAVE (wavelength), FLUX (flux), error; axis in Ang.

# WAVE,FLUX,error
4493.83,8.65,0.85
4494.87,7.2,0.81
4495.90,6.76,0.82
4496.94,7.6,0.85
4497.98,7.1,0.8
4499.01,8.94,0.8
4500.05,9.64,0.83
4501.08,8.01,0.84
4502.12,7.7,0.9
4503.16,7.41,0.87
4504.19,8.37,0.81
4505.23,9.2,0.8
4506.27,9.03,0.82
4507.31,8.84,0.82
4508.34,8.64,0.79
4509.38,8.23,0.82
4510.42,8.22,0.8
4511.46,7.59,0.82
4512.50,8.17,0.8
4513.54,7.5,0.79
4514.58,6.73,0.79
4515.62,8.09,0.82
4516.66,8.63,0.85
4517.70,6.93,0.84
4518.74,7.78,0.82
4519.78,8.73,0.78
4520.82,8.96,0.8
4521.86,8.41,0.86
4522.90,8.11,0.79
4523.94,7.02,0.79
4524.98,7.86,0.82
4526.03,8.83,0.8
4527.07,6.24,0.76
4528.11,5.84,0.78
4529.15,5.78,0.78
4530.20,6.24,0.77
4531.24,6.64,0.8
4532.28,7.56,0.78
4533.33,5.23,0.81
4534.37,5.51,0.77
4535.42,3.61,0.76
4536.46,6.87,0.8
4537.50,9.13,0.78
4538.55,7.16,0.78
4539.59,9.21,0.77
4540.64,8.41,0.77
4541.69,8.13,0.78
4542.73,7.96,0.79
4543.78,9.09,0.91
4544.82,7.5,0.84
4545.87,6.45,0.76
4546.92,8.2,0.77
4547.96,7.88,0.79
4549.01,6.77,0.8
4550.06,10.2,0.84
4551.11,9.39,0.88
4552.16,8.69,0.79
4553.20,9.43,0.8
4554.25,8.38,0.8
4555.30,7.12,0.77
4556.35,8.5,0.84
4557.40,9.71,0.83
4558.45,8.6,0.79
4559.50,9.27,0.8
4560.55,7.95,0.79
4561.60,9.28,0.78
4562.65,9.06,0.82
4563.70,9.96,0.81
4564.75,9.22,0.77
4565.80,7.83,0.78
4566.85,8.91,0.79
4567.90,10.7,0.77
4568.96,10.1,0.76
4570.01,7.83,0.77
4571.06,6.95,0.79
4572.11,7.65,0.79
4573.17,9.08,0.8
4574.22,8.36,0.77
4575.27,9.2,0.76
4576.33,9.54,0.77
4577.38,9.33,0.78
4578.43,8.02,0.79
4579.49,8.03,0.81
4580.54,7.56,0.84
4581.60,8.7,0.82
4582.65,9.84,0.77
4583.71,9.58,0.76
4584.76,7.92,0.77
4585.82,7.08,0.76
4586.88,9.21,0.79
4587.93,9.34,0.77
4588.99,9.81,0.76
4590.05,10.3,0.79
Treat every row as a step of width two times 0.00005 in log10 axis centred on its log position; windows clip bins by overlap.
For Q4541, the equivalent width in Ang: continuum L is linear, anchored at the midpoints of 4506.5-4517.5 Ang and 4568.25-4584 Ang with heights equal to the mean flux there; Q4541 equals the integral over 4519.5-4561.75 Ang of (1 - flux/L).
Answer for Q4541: 2.8 Ang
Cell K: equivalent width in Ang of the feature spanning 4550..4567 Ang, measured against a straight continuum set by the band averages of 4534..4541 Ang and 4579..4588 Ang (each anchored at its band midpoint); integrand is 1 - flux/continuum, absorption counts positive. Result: -2.4 Ang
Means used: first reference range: 7.13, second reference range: 8.55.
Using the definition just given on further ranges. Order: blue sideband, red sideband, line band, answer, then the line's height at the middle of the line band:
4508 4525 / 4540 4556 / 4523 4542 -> 2.67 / 8.11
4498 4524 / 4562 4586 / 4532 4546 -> 1.91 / 8.44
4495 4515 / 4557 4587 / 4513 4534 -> 2.34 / 8.27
